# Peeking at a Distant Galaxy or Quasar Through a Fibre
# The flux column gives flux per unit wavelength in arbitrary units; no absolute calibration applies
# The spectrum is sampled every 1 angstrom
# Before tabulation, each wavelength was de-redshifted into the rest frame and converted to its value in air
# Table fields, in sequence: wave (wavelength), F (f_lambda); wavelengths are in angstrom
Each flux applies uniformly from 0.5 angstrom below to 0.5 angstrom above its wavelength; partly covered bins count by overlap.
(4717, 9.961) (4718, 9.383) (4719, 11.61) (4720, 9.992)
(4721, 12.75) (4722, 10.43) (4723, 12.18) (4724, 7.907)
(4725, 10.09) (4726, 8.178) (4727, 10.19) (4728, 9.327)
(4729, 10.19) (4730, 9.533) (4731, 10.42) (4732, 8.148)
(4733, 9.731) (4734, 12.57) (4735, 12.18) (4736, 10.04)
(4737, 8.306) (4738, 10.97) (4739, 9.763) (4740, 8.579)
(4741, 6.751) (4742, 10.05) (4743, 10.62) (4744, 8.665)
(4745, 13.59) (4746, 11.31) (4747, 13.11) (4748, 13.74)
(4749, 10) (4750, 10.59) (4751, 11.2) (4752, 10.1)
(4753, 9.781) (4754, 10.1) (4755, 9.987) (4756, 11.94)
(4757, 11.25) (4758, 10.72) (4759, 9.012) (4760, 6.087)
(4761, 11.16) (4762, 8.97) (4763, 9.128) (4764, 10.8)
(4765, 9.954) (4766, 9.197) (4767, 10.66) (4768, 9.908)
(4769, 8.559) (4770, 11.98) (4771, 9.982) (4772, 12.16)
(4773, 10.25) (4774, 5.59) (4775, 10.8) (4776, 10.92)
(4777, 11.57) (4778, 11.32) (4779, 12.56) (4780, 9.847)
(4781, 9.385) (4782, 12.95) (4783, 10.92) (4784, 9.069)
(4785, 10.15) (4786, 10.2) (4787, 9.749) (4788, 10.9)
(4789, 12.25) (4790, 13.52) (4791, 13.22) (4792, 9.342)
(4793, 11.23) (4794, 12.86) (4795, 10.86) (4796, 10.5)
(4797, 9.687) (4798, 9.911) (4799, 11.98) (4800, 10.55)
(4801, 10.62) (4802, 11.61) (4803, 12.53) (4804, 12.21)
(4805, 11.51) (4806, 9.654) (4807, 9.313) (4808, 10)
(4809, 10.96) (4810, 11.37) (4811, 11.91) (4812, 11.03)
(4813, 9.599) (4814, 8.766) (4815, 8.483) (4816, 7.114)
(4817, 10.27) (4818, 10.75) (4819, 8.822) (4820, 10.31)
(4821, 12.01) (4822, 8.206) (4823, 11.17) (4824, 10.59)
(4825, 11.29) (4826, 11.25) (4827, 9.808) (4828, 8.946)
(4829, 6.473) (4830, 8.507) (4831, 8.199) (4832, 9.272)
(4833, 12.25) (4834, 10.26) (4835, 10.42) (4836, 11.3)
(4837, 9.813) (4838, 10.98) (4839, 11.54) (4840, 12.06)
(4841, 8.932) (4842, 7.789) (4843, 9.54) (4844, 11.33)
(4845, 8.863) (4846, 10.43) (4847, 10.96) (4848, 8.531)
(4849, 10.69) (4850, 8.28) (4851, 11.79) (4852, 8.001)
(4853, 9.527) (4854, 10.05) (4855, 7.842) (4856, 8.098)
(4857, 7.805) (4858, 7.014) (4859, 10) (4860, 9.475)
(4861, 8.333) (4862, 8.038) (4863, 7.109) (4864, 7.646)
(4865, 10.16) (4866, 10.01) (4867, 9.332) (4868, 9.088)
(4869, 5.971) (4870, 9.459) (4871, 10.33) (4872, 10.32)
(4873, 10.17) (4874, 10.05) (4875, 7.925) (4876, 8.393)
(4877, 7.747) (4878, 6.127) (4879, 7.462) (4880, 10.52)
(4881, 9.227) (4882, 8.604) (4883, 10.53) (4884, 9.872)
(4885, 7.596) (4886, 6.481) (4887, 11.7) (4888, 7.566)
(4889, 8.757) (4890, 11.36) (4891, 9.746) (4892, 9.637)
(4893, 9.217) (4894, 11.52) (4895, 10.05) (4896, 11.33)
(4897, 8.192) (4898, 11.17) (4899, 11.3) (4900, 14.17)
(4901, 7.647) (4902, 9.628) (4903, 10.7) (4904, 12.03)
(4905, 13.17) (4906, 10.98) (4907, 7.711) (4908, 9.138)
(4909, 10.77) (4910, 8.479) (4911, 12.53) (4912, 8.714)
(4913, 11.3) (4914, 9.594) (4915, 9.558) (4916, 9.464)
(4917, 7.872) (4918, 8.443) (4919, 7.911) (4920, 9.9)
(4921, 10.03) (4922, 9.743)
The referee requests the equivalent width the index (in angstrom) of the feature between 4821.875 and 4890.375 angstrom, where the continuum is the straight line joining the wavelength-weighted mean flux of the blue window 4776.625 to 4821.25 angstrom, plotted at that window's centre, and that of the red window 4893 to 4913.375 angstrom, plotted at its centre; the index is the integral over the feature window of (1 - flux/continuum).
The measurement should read 8.3 angstrom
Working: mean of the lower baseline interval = 10.7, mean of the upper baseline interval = 10.5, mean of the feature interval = 9.32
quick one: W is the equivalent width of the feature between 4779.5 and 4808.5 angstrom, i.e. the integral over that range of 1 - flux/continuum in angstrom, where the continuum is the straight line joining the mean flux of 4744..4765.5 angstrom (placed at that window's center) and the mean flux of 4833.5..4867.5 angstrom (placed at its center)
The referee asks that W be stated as -2.3 angstrom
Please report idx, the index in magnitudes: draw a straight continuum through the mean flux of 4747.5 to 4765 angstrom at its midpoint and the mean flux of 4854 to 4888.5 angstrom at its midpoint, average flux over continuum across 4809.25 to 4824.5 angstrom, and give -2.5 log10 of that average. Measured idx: -0.07 mag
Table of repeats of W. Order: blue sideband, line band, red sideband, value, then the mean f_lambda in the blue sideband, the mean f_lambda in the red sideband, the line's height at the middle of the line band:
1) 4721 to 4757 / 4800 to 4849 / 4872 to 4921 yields -1.0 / 10.3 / 9.64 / 9.96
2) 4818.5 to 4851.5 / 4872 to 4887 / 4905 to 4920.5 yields 1.5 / 10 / 9.61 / 9.78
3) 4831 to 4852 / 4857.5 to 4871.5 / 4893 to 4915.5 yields 2.1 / 10.1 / 10.4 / 10.2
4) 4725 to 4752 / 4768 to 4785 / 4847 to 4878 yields -1.0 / 10.3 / 8.89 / 9.86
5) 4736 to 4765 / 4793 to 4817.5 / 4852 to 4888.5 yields -2.6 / 10.2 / 8.76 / 9.55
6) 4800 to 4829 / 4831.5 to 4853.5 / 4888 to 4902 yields 0.3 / 10.3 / 10.2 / 10.3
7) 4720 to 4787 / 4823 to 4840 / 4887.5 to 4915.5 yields 0.2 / 10.3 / 10.2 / 10.2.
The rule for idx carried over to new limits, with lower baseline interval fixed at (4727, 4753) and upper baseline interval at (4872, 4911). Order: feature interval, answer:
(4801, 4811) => -0.10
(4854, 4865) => 0.18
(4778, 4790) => -0.07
